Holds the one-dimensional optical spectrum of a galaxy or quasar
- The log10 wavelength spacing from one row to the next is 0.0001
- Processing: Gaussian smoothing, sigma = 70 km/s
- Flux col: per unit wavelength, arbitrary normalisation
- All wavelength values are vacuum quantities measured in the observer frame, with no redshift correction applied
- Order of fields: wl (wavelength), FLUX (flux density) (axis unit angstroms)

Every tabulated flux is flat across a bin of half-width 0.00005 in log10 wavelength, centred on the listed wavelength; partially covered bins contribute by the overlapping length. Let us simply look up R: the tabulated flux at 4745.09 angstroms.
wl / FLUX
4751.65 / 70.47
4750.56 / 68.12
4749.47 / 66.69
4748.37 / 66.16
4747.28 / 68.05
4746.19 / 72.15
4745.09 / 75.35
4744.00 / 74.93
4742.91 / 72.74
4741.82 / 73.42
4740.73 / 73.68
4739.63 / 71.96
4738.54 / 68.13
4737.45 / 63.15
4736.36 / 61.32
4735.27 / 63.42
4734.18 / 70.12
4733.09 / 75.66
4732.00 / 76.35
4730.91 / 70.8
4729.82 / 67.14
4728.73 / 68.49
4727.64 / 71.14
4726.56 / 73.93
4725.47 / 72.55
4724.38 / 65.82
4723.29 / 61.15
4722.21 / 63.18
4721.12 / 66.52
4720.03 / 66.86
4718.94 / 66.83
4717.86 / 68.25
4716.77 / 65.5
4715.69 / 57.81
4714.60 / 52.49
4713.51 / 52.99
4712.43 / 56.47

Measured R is 75.35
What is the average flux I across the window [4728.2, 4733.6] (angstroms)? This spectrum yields 71.6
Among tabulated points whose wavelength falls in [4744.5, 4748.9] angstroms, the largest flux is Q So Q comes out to 75.35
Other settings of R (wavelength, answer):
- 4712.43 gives 56.47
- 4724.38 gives 65.82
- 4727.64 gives 71.14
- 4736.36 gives 61.32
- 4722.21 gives 63.18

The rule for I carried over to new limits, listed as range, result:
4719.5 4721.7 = 66.5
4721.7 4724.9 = 63.5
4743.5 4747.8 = 72.6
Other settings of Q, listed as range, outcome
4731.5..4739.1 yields 76.35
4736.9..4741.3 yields 73.68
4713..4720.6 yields 68.25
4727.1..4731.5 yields 71.14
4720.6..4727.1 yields 73.93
